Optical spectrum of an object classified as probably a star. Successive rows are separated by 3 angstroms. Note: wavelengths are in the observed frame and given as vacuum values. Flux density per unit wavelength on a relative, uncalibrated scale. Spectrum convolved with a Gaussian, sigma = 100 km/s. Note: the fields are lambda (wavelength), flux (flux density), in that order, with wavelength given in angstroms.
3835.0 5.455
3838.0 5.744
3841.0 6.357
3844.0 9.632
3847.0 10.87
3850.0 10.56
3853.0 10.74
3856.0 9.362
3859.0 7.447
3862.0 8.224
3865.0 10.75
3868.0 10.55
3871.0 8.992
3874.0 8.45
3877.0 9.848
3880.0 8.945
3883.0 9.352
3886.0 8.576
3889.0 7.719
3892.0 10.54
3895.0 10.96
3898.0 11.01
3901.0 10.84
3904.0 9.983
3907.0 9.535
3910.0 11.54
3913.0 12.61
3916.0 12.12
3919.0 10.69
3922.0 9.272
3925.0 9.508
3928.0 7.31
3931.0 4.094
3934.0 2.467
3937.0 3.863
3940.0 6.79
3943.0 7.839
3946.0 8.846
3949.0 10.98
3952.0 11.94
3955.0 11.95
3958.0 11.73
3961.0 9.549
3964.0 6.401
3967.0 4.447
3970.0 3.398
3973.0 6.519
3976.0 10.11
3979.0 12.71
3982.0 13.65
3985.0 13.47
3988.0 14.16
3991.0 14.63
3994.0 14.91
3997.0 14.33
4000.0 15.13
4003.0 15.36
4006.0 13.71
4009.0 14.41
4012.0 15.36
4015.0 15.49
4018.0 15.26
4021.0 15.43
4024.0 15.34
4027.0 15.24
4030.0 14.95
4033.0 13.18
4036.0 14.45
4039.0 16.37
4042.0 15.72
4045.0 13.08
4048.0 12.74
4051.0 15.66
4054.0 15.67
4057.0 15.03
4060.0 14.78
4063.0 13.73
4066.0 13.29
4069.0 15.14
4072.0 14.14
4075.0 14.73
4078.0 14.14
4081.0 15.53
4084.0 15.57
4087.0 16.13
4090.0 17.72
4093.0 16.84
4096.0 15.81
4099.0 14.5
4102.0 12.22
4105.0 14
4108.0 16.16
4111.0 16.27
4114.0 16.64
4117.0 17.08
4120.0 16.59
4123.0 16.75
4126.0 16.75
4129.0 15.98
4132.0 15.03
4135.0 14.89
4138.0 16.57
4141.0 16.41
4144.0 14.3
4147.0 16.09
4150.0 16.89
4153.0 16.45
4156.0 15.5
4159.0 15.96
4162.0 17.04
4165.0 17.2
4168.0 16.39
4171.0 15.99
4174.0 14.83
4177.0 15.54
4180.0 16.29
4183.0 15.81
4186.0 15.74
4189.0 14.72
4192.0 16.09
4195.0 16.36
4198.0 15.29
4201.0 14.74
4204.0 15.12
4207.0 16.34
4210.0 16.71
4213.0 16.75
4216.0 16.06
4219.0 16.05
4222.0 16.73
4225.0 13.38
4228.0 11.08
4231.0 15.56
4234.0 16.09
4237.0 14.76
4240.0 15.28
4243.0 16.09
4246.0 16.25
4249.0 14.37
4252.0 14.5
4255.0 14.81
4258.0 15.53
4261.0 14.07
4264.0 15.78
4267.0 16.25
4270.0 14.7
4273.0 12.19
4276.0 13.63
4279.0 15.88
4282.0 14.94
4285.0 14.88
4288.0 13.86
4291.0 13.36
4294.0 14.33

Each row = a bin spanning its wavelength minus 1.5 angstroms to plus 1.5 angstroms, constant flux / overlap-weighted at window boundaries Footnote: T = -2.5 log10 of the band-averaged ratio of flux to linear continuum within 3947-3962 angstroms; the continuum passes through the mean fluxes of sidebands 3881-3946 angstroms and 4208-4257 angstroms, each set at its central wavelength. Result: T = -0.16 mag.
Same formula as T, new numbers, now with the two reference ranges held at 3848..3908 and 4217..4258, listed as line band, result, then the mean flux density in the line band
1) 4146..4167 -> -0.190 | 16.5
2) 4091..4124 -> -0.200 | 15.7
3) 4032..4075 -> -0.184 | 14.5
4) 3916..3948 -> 0.376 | 7.37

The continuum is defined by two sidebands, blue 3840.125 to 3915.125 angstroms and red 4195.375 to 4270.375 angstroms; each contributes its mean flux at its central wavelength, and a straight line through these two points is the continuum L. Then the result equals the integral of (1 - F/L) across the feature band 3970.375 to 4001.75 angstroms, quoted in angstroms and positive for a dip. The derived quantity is -3.1 angstroms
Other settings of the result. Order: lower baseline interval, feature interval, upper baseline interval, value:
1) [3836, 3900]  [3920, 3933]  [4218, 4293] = 3.4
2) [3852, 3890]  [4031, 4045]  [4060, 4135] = -1.0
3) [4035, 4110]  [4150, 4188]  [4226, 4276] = -3.1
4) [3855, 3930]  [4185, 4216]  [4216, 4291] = -3.7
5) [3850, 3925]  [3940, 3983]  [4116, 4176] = 9.3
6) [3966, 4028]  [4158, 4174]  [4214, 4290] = -2.3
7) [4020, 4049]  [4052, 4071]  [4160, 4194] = 0.4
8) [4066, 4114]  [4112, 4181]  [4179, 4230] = -3.5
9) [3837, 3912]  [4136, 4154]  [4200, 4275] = -3.1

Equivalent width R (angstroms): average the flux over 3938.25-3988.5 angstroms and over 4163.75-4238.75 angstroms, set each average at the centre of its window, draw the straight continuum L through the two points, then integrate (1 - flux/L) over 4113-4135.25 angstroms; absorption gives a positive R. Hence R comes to -4.35 angstroms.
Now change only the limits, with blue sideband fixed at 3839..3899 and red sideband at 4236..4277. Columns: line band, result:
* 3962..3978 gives 6.4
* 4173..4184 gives -1.5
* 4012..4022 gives -3.4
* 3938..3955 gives 1.9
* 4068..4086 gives -3.7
